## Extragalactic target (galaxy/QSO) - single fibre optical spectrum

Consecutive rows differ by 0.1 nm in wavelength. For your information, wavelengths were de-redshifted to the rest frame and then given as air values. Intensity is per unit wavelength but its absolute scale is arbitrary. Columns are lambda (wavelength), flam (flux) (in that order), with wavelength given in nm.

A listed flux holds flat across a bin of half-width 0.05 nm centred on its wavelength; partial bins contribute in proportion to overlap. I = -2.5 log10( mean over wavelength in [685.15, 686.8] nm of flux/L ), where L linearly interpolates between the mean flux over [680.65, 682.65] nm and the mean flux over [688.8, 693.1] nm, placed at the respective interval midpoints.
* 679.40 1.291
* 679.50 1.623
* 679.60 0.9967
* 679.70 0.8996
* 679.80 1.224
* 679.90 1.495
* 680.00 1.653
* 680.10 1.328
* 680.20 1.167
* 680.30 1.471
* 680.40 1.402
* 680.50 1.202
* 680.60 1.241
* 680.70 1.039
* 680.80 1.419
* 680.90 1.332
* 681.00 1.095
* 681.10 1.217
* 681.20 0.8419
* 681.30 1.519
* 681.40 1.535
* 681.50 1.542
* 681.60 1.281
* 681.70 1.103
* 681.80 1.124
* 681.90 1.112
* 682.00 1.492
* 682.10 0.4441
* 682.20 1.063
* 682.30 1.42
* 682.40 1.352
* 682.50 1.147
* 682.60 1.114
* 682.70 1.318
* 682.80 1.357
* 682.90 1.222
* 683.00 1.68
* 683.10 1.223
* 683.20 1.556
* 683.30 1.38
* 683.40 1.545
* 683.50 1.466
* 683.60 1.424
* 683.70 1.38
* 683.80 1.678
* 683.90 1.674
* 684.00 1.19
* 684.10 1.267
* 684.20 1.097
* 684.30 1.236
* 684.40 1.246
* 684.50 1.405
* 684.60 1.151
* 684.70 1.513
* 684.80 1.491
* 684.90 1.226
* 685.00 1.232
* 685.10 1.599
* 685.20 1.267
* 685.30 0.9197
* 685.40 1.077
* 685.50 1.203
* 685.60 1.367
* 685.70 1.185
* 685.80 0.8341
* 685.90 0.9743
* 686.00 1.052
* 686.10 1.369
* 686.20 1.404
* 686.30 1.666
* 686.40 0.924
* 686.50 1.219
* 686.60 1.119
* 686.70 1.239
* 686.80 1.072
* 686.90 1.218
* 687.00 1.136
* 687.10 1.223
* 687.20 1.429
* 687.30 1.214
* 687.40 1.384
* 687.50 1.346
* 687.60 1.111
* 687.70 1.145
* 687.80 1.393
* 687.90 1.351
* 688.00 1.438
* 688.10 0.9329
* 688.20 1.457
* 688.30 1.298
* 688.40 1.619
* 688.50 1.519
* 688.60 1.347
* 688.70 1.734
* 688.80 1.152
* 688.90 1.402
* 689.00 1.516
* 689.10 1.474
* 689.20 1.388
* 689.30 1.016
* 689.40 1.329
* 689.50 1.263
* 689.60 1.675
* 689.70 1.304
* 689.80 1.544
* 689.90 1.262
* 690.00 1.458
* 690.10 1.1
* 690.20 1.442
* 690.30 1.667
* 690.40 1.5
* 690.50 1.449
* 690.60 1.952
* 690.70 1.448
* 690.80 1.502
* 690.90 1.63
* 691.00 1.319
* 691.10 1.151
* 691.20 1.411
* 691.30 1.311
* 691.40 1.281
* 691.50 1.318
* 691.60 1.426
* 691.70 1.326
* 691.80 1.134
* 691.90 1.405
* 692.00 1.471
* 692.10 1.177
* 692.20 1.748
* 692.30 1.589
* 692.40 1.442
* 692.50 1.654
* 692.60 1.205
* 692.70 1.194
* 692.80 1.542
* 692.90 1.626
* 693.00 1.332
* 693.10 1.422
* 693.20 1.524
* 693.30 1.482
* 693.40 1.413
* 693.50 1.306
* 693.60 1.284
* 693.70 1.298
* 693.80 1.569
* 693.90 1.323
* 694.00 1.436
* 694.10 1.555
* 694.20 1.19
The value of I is 0.11 mag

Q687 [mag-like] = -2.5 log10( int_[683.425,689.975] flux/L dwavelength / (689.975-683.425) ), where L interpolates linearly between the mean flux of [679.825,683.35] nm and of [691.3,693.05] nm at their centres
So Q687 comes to 0.03 mag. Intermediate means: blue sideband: 1.28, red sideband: 1.4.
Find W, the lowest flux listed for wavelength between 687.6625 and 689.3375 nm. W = 0.9329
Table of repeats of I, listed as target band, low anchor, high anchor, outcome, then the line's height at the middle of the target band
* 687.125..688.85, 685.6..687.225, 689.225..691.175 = -0.05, 1.29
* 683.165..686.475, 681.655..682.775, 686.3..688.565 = -0.08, 1.22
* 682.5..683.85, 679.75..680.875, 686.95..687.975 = -0.07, 1.31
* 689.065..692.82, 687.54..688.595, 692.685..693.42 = 0.00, 1.4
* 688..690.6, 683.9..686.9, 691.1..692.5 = -0.06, 1.33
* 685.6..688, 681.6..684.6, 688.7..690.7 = 0.12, 1.37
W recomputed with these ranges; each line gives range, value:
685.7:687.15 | 0.8341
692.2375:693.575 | 1.194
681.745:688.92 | 0.4441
